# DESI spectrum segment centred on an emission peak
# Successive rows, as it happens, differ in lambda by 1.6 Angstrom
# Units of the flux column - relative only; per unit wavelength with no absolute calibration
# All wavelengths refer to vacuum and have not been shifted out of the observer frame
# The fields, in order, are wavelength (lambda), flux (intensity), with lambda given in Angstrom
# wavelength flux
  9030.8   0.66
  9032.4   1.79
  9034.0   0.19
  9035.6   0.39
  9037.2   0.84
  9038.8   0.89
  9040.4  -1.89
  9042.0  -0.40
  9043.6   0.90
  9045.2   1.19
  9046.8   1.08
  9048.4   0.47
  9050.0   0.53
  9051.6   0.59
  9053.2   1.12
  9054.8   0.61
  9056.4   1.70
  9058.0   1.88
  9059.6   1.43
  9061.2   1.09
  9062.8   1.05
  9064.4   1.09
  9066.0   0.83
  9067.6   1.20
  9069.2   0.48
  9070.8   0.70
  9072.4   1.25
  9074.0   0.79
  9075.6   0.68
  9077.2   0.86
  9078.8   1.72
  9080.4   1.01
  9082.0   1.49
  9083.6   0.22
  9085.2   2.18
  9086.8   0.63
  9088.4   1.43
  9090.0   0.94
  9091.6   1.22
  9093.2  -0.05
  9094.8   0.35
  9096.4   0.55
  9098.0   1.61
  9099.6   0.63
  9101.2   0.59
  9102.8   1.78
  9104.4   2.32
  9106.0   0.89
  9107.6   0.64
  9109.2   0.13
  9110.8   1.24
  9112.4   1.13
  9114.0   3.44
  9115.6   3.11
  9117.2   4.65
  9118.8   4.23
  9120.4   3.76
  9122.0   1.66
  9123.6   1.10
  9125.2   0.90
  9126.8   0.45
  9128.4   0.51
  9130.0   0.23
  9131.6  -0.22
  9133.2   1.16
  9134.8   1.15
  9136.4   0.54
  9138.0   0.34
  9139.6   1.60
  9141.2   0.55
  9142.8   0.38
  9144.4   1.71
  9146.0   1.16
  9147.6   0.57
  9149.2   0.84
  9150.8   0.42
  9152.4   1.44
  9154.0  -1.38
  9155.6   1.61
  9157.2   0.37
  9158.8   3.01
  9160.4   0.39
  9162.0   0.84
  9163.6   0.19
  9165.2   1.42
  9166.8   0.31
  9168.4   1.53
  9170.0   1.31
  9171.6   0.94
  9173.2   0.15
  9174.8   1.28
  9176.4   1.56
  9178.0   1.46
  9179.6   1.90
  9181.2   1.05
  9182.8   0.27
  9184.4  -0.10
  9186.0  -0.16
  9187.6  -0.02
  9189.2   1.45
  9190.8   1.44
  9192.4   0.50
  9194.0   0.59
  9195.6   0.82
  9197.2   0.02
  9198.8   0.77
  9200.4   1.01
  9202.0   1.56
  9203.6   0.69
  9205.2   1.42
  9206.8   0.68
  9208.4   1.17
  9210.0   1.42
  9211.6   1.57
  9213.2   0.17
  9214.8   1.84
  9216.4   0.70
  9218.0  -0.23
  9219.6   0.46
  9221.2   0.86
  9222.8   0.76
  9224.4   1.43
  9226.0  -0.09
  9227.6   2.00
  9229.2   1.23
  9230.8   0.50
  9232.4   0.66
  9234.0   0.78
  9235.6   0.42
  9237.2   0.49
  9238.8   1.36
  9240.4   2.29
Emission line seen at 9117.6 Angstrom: [O III] 5007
